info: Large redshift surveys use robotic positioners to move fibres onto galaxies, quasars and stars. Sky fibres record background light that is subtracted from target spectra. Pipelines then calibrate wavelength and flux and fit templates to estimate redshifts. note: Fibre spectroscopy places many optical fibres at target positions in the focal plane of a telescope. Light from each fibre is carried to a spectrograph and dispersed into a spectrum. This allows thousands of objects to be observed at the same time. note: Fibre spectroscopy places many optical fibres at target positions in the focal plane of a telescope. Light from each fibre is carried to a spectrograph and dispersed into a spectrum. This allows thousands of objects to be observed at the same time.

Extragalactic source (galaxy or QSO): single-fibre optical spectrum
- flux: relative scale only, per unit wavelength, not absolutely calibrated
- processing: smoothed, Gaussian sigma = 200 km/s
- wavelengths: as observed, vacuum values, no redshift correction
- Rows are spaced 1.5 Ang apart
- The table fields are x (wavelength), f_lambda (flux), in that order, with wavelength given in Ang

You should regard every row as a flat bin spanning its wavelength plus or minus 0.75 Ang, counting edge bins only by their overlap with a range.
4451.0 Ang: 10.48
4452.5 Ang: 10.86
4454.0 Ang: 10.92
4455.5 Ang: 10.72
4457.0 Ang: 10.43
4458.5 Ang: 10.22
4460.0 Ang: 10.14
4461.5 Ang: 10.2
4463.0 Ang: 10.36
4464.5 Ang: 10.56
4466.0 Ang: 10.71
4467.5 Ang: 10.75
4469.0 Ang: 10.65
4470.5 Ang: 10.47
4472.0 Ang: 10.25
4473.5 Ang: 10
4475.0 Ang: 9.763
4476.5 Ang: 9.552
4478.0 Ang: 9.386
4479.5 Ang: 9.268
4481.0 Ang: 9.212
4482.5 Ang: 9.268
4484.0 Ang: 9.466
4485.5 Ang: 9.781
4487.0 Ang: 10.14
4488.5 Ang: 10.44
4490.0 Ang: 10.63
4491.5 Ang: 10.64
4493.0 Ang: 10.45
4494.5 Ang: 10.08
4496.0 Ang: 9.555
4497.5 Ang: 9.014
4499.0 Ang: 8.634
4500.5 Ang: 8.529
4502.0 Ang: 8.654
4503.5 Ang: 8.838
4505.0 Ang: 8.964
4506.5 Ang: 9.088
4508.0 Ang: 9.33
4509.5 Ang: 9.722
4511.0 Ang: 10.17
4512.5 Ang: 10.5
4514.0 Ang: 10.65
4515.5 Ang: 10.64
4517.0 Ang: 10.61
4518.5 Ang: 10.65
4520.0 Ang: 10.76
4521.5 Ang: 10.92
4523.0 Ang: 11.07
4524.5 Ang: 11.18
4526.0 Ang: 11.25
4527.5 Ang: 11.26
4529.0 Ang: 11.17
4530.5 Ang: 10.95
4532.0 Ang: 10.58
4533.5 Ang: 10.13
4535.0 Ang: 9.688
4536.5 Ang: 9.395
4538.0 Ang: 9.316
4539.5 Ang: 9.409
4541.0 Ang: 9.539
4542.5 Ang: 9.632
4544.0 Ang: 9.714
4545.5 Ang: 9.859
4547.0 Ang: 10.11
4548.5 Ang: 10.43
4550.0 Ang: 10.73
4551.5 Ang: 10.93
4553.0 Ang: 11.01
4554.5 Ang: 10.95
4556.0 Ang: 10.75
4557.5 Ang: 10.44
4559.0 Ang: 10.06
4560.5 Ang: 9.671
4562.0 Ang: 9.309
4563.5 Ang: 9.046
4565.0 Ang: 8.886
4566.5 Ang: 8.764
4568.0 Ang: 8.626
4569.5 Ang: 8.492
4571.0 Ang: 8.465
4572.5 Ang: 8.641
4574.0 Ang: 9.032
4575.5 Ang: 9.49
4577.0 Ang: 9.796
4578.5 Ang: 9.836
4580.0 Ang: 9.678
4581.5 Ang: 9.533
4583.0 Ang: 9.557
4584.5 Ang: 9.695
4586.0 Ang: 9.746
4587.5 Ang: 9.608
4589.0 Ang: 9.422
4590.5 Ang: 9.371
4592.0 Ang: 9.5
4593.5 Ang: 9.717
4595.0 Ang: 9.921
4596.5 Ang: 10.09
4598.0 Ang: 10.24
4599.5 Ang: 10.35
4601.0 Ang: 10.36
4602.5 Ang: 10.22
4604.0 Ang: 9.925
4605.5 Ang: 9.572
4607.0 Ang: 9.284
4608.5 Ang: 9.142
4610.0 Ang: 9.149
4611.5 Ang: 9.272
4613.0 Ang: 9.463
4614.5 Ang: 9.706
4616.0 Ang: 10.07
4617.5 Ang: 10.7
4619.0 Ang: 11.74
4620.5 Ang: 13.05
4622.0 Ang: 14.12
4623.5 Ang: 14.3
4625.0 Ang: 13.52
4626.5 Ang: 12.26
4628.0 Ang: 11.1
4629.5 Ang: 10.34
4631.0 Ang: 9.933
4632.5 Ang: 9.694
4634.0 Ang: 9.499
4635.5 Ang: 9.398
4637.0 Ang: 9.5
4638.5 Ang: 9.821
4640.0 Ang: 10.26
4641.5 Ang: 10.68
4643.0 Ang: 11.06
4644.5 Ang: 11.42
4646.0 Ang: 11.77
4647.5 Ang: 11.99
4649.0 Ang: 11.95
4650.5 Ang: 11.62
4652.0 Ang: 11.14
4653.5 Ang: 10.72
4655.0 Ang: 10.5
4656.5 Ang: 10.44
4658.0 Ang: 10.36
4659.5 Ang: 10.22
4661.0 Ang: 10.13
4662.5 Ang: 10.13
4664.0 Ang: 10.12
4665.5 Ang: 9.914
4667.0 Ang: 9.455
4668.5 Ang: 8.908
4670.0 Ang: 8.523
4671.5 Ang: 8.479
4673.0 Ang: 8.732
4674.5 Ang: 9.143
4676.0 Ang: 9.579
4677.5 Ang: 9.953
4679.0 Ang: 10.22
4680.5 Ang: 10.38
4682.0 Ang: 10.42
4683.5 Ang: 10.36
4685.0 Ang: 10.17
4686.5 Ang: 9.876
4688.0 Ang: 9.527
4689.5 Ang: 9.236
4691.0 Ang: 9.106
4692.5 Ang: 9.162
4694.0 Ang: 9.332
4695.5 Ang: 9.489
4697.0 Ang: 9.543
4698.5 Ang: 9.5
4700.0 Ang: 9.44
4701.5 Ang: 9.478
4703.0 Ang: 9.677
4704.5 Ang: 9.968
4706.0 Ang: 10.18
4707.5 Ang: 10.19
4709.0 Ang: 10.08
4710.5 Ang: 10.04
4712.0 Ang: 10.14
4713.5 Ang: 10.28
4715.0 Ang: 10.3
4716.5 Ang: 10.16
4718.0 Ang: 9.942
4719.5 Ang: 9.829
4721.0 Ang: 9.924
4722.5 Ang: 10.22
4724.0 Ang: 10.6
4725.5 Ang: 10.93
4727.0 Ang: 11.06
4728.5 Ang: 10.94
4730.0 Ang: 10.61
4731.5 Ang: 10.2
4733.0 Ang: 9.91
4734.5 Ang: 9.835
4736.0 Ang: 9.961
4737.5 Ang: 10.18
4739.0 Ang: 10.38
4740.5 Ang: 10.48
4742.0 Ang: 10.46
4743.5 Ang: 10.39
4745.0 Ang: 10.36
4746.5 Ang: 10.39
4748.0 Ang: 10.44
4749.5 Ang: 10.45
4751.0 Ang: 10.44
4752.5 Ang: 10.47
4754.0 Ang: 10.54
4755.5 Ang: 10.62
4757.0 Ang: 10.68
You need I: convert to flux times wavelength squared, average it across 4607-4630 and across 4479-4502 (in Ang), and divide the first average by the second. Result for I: 1.2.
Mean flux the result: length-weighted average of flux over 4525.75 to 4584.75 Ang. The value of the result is 9.83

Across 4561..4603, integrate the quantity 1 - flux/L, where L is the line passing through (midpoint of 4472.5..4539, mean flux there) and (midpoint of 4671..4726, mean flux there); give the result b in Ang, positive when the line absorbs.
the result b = 1.9 Ang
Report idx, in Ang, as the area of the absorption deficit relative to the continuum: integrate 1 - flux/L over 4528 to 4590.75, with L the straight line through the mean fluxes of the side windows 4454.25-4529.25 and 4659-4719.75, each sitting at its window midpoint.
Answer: 1.3 Ang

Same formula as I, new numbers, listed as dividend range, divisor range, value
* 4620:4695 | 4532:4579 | 1.12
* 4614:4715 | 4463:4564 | 1.09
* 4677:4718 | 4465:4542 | 1.07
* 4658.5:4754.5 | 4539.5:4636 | 1.04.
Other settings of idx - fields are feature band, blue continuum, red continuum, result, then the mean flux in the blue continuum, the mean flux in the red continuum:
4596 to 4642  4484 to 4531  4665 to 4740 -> -2.6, 10.1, 9.87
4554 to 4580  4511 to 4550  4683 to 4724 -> 2.1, 10.4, 9.83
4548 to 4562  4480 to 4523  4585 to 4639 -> -0.5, 9.85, 10.4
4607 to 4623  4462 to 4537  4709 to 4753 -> -0.7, 10.1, 10.3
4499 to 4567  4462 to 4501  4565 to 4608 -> -2.4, 9.92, 9.52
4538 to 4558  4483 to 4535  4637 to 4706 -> -0.3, 10.1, 10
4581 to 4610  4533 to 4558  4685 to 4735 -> 1.0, 10.1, 9.96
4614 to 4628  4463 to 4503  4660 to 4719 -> -3.4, 9.84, 9.73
